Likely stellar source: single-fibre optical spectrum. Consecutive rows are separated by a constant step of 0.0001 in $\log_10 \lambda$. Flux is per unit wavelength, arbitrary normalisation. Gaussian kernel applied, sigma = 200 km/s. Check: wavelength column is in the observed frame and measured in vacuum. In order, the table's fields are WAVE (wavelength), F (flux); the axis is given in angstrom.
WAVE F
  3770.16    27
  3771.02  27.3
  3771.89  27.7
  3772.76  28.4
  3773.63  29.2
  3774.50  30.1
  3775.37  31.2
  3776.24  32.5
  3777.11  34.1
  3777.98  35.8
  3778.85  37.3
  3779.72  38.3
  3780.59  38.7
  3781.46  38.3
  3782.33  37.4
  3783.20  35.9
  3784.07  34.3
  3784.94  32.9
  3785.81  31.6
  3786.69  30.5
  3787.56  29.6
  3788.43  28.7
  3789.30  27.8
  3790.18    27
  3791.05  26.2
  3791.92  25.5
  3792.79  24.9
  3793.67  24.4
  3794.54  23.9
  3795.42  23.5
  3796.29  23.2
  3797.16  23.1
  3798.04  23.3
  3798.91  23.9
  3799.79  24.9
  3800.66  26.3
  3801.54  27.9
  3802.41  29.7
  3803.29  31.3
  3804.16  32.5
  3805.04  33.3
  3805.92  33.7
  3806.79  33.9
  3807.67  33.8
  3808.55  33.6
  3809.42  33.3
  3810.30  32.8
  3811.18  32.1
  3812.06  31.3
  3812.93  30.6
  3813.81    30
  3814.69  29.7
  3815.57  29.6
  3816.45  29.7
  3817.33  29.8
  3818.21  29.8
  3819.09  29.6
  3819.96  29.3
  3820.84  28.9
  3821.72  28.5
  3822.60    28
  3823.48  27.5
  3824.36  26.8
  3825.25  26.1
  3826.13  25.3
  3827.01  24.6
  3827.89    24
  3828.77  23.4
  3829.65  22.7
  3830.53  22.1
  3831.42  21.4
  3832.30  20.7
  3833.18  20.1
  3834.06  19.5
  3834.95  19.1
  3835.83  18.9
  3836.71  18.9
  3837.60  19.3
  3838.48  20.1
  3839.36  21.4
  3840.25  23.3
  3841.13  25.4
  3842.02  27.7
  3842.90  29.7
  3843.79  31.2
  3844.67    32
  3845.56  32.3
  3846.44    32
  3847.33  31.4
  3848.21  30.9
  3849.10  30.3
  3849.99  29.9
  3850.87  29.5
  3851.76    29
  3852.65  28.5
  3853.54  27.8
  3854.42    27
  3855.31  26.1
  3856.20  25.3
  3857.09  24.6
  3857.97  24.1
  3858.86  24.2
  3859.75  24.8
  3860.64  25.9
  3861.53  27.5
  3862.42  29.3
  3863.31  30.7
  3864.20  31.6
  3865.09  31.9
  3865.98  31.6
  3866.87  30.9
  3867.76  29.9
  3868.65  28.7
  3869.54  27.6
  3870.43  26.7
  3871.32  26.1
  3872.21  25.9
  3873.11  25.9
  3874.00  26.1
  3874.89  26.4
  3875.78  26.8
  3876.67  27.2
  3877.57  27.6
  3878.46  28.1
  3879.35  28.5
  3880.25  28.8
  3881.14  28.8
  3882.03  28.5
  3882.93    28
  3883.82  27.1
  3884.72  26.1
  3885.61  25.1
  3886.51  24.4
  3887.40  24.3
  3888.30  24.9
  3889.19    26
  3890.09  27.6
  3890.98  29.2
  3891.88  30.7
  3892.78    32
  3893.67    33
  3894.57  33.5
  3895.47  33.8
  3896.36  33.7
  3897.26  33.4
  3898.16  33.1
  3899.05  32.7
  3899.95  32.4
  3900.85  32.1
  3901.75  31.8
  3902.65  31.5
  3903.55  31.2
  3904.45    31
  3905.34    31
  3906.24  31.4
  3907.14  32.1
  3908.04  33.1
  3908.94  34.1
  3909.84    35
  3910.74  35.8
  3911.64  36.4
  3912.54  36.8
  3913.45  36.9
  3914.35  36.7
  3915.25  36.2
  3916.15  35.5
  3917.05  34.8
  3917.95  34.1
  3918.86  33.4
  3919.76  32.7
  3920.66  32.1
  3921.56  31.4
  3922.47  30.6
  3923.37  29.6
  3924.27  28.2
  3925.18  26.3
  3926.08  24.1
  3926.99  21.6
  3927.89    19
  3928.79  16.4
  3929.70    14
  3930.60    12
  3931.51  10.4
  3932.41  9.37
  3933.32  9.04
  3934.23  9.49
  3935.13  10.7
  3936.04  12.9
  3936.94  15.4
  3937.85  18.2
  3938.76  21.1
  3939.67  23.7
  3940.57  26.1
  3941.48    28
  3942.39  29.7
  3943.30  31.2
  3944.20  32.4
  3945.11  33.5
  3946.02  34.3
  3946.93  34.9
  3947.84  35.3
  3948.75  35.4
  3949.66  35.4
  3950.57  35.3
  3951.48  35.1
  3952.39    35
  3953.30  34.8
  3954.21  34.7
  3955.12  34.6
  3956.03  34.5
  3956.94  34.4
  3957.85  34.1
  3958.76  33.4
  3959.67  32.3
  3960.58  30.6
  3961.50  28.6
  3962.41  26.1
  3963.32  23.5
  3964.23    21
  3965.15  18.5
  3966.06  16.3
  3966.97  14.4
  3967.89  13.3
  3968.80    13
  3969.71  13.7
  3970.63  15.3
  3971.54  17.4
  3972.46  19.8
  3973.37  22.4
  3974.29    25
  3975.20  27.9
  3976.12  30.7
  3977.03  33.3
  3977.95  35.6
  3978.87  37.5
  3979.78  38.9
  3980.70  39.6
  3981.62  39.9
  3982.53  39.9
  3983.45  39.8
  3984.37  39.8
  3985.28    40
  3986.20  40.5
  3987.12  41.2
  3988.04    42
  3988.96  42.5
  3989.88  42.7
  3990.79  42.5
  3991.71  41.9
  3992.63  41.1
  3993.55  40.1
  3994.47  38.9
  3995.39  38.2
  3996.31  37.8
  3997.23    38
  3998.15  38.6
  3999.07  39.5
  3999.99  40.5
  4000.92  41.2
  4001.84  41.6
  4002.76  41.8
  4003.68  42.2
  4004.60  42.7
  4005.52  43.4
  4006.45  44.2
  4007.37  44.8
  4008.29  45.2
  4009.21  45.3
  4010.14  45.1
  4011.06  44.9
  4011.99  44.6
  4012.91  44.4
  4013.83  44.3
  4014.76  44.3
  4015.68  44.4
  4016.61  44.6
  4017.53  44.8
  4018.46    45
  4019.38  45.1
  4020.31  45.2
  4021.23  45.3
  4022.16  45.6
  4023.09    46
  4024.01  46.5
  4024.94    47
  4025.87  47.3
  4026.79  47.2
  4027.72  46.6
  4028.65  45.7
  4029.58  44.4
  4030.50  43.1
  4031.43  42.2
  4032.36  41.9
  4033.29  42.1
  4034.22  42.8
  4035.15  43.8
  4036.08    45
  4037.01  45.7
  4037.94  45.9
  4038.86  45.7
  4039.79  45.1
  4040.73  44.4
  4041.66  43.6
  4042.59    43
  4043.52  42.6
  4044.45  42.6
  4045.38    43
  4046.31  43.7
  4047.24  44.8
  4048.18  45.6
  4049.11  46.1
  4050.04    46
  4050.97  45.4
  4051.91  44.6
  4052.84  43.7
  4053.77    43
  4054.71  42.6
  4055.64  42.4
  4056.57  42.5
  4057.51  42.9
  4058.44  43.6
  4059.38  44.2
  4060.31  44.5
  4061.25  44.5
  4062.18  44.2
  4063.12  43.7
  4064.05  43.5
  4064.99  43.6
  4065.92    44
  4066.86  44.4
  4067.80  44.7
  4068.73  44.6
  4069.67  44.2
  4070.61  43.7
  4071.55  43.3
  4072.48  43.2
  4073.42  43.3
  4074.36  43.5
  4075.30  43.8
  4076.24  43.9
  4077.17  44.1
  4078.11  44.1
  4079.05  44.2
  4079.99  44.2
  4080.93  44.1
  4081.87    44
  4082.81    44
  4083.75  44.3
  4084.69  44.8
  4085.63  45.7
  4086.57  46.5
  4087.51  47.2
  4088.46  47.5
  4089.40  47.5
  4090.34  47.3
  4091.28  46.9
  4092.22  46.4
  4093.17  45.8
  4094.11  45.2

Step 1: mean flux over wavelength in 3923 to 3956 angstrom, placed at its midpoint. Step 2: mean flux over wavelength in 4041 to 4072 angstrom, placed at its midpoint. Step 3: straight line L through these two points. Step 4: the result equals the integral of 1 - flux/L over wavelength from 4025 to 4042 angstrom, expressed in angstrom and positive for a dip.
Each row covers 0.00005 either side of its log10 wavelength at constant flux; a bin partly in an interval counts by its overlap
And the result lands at -1.9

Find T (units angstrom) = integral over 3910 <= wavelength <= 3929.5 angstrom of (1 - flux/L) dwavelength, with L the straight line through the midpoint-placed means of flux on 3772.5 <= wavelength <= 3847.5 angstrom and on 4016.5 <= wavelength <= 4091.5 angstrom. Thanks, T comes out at 2.66 angstrom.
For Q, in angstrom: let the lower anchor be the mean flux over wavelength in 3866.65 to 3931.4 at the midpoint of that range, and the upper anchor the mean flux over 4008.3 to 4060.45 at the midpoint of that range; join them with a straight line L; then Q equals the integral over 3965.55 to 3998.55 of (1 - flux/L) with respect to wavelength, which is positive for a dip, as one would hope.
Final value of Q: 5.2 angstrom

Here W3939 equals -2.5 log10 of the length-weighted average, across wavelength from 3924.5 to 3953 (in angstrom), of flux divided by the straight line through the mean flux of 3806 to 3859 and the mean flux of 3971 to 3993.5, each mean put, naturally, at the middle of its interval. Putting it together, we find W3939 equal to 0.37 mag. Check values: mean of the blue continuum 27.2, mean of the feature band 23.8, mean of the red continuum 35.9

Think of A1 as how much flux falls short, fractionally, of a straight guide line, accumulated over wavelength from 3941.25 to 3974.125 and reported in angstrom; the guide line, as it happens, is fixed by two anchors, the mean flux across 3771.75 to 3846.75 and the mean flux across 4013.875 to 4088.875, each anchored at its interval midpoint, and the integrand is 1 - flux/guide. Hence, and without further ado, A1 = 8.85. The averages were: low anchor 28.3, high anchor 44.4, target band 27.8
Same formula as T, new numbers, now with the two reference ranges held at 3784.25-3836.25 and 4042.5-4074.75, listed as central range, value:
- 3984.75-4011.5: -1.2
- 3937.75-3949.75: 2.0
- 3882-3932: 6.1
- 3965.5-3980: 5.7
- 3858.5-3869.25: 0.7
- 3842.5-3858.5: 0.6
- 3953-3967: 3.3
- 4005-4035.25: -2.5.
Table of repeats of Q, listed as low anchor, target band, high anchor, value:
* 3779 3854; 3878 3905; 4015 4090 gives 2.95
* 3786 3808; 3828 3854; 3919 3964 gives 1.82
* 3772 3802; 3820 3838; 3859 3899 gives 3.56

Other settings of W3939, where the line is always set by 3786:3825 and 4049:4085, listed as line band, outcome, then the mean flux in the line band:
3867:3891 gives 0.215 mag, 27.1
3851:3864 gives 0.179 mag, 26.9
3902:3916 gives 0.026 mag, 34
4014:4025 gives -0.101 mag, 45.2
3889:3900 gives 0.072 mag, 31.7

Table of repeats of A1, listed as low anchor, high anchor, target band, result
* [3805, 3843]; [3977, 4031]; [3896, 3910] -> 0.5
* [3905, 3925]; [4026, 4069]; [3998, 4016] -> -1.0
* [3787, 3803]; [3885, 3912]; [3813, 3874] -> 3.3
